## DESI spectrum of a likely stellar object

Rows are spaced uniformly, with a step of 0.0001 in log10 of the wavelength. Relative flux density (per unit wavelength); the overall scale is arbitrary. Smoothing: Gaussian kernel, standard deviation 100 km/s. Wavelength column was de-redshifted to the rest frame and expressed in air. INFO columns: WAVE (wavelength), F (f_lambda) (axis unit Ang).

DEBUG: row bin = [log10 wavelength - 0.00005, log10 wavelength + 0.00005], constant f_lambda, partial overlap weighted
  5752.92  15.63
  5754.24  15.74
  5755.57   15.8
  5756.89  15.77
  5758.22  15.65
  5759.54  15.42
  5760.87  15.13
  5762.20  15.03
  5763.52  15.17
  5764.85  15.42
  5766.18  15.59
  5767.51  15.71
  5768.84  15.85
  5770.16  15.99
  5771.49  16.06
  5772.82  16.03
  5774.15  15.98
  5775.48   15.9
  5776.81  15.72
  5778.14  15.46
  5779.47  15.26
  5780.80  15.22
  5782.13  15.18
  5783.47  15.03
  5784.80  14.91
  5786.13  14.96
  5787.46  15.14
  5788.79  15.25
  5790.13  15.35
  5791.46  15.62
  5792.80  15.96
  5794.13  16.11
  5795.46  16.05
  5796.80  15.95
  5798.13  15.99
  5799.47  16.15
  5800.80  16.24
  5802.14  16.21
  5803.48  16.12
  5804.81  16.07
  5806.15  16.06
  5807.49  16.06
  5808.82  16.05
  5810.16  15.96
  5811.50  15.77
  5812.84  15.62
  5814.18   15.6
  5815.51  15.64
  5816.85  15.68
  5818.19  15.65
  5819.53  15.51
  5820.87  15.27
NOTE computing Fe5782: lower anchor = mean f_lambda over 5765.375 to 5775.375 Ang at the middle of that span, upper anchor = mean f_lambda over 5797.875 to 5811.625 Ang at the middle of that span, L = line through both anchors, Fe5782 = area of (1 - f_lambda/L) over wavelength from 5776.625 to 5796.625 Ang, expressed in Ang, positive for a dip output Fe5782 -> 0.7 Ang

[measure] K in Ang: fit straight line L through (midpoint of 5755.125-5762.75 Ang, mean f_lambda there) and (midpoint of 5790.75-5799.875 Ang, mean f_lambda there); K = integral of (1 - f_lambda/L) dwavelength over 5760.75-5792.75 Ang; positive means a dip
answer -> 0.5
